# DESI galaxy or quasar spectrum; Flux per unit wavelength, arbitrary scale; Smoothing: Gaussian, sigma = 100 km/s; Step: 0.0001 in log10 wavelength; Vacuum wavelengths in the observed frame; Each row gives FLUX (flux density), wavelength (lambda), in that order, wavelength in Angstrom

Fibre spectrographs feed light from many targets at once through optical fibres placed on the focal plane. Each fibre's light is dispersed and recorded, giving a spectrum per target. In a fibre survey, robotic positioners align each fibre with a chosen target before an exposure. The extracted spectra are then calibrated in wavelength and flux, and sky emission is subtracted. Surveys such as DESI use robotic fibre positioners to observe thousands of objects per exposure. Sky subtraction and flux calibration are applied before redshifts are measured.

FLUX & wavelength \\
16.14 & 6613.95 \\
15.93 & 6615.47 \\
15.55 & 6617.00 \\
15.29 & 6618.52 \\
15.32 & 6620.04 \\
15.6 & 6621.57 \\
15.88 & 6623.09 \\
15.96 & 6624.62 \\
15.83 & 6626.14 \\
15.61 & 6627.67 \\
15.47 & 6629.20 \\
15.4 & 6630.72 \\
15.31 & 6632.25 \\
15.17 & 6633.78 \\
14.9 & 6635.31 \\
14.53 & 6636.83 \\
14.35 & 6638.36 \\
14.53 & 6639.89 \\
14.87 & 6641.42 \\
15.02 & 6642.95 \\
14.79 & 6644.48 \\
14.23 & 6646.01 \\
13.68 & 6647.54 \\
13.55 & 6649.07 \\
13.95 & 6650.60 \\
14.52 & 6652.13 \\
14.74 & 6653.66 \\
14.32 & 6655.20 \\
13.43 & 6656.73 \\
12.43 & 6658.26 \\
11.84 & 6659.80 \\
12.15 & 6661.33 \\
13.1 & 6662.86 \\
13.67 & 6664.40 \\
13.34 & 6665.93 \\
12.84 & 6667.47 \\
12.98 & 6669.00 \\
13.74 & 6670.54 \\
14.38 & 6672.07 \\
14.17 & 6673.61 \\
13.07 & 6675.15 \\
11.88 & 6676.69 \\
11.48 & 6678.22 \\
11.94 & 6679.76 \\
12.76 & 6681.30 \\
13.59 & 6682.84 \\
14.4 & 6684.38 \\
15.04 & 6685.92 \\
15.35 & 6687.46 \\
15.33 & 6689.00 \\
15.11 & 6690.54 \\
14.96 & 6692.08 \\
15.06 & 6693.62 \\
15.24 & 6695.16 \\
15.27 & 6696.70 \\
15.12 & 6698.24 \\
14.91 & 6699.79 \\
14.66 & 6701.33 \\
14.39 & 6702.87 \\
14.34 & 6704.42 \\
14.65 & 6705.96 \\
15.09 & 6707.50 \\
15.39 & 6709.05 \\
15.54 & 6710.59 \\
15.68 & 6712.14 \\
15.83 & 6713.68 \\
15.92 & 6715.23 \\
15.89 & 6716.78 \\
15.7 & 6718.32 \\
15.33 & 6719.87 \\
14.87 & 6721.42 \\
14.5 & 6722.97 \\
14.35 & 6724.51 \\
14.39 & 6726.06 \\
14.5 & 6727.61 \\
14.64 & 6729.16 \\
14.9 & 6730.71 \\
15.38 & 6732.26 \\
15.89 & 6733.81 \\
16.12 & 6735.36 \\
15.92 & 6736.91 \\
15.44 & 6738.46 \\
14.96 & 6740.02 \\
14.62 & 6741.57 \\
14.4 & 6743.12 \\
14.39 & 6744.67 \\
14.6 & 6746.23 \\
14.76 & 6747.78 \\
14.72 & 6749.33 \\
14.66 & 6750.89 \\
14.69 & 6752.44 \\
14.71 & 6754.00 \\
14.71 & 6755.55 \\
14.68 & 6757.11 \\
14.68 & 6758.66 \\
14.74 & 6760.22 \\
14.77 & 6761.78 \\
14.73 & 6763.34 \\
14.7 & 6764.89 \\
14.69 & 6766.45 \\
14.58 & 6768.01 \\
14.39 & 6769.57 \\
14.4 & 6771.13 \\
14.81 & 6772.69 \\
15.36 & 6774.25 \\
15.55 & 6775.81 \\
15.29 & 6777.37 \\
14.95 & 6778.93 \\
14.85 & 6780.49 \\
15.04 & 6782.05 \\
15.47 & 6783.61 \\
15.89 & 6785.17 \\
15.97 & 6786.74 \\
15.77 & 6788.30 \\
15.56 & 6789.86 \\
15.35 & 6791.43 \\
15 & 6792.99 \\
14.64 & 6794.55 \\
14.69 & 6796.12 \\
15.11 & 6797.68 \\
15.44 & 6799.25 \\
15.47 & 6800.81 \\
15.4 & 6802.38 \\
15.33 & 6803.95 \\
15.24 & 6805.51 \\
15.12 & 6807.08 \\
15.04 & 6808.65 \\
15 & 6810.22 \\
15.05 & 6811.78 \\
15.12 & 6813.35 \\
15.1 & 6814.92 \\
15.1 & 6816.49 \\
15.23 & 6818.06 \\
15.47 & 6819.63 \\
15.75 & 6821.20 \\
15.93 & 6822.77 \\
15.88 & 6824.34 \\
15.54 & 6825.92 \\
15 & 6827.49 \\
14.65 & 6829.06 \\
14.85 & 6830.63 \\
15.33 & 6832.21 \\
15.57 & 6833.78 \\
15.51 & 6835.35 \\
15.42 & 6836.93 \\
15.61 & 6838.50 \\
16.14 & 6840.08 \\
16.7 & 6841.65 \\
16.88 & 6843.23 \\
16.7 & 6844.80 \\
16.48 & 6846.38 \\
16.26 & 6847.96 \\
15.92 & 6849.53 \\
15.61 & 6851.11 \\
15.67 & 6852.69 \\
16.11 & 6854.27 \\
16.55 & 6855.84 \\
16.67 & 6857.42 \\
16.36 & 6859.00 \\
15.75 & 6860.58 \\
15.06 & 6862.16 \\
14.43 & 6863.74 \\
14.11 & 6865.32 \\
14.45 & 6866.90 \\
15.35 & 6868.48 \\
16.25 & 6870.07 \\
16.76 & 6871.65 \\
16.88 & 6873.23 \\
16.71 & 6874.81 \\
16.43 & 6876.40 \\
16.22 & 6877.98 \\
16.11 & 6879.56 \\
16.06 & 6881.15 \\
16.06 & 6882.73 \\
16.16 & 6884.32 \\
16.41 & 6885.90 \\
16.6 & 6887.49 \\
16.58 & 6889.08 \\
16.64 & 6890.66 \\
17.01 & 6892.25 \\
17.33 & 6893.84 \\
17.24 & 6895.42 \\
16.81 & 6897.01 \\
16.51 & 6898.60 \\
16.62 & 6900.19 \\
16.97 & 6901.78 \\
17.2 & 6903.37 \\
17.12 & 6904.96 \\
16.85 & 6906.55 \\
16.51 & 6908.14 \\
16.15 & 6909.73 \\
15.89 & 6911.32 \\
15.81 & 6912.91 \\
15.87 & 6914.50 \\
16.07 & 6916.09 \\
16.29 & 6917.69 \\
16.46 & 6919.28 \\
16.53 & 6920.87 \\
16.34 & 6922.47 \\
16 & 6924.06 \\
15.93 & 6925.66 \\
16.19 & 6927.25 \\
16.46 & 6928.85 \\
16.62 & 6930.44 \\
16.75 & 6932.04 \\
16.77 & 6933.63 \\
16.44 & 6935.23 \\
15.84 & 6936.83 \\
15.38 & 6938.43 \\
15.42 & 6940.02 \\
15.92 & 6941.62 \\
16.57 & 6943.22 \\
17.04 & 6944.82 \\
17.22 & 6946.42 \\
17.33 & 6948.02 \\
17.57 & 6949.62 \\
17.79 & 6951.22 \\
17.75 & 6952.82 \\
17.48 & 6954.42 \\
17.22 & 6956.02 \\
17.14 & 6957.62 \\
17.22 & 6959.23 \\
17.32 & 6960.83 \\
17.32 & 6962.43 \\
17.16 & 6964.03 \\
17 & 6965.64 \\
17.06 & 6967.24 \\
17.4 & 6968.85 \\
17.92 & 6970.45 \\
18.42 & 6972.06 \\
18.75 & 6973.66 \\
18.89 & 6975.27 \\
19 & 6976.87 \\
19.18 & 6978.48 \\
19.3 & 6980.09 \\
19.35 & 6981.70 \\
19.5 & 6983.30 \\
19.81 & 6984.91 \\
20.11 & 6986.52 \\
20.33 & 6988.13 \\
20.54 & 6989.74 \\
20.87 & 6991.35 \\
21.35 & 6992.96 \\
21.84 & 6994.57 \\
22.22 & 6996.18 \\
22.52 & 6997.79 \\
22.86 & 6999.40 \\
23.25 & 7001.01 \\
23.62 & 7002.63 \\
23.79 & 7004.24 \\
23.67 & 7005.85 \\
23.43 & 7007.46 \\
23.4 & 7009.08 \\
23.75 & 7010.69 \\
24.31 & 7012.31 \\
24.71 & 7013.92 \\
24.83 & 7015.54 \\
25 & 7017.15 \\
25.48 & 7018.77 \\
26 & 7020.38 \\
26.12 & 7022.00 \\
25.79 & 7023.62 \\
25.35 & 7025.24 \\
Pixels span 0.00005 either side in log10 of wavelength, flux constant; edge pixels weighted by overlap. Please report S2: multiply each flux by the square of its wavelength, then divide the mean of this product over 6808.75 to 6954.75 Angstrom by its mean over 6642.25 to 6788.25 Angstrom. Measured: 1.16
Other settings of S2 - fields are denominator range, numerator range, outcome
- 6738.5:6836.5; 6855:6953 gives 1.12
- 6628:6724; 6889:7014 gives 1.39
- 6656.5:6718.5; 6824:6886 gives 1.17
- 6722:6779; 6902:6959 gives 1.18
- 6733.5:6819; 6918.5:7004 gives 1.28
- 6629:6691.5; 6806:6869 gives 1.18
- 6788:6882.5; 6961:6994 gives 1.26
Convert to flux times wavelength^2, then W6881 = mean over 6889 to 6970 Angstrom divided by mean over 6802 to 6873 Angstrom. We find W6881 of 1.10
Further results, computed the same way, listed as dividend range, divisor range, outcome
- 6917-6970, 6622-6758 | 1.24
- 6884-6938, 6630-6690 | 1.28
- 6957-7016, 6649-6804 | 1.51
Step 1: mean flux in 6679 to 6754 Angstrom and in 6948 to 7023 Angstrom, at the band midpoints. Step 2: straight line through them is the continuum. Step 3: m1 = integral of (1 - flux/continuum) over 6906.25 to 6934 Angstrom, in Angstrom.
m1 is 4.25 Angstrom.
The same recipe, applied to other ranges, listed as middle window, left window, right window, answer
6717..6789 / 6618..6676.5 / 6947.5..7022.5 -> 5.6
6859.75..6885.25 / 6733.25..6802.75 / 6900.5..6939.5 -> 0.2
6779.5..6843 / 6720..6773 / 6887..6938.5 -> 0.4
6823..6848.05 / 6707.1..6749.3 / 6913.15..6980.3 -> 0.5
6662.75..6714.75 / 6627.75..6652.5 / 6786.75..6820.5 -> 2.0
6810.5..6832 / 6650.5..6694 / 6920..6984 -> 0.4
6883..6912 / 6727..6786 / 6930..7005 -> 1.2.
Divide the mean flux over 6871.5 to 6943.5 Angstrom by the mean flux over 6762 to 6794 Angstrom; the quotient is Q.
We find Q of 1.09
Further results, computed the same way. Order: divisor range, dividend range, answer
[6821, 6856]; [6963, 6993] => 1.20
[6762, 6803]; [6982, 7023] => 1.52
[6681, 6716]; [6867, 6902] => 1.10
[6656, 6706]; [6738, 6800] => 1.08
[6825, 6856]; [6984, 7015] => 1.42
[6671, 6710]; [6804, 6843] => 1.08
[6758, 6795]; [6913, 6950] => 1.09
